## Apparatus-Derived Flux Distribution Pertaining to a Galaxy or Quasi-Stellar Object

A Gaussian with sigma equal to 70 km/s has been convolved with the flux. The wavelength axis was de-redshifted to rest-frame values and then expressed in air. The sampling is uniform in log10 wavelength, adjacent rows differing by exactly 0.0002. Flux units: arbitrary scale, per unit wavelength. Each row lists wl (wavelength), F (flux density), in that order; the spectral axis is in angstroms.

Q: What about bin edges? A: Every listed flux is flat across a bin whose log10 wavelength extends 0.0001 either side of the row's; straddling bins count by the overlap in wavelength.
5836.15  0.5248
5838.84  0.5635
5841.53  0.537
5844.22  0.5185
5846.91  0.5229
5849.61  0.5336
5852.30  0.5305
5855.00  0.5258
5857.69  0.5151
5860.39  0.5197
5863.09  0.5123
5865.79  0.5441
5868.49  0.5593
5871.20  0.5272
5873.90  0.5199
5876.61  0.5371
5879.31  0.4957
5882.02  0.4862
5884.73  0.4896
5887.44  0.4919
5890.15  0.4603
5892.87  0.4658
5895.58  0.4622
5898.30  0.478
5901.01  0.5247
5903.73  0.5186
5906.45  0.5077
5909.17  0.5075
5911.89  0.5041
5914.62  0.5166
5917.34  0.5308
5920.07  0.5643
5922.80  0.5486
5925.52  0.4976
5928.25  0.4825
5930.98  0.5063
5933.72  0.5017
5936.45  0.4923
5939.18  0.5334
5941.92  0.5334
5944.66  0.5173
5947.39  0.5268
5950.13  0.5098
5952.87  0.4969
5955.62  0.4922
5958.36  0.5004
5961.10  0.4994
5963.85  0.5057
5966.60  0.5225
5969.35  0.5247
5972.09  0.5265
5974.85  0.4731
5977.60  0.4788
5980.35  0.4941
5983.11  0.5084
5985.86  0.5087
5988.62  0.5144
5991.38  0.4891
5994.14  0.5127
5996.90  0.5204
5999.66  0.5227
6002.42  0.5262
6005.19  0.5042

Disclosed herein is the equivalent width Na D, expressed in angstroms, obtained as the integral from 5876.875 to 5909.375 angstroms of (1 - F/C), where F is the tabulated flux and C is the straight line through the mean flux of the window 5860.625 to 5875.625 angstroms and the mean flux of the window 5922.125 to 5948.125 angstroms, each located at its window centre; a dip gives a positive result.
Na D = 2.04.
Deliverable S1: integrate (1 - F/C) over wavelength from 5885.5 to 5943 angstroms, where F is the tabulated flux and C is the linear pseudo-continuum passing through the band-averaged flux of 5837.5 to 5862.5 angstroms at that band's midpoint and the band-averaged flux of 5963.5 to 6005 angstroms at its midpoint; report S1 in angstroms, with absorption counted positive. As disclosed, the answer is 1.5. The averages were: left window 0.529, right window 0.508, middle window 0.506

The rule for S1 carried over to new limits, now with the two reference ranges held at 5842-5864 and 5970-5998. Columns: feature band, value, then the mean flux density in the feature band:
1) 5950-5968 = 0.1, 0.503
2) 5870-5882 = 0.1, 0.516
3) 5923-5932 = 0.2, 0.502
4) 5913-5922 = -0.4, 0.536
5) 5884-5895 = 0.9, 0.475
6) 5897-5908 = 0.2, 0.508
